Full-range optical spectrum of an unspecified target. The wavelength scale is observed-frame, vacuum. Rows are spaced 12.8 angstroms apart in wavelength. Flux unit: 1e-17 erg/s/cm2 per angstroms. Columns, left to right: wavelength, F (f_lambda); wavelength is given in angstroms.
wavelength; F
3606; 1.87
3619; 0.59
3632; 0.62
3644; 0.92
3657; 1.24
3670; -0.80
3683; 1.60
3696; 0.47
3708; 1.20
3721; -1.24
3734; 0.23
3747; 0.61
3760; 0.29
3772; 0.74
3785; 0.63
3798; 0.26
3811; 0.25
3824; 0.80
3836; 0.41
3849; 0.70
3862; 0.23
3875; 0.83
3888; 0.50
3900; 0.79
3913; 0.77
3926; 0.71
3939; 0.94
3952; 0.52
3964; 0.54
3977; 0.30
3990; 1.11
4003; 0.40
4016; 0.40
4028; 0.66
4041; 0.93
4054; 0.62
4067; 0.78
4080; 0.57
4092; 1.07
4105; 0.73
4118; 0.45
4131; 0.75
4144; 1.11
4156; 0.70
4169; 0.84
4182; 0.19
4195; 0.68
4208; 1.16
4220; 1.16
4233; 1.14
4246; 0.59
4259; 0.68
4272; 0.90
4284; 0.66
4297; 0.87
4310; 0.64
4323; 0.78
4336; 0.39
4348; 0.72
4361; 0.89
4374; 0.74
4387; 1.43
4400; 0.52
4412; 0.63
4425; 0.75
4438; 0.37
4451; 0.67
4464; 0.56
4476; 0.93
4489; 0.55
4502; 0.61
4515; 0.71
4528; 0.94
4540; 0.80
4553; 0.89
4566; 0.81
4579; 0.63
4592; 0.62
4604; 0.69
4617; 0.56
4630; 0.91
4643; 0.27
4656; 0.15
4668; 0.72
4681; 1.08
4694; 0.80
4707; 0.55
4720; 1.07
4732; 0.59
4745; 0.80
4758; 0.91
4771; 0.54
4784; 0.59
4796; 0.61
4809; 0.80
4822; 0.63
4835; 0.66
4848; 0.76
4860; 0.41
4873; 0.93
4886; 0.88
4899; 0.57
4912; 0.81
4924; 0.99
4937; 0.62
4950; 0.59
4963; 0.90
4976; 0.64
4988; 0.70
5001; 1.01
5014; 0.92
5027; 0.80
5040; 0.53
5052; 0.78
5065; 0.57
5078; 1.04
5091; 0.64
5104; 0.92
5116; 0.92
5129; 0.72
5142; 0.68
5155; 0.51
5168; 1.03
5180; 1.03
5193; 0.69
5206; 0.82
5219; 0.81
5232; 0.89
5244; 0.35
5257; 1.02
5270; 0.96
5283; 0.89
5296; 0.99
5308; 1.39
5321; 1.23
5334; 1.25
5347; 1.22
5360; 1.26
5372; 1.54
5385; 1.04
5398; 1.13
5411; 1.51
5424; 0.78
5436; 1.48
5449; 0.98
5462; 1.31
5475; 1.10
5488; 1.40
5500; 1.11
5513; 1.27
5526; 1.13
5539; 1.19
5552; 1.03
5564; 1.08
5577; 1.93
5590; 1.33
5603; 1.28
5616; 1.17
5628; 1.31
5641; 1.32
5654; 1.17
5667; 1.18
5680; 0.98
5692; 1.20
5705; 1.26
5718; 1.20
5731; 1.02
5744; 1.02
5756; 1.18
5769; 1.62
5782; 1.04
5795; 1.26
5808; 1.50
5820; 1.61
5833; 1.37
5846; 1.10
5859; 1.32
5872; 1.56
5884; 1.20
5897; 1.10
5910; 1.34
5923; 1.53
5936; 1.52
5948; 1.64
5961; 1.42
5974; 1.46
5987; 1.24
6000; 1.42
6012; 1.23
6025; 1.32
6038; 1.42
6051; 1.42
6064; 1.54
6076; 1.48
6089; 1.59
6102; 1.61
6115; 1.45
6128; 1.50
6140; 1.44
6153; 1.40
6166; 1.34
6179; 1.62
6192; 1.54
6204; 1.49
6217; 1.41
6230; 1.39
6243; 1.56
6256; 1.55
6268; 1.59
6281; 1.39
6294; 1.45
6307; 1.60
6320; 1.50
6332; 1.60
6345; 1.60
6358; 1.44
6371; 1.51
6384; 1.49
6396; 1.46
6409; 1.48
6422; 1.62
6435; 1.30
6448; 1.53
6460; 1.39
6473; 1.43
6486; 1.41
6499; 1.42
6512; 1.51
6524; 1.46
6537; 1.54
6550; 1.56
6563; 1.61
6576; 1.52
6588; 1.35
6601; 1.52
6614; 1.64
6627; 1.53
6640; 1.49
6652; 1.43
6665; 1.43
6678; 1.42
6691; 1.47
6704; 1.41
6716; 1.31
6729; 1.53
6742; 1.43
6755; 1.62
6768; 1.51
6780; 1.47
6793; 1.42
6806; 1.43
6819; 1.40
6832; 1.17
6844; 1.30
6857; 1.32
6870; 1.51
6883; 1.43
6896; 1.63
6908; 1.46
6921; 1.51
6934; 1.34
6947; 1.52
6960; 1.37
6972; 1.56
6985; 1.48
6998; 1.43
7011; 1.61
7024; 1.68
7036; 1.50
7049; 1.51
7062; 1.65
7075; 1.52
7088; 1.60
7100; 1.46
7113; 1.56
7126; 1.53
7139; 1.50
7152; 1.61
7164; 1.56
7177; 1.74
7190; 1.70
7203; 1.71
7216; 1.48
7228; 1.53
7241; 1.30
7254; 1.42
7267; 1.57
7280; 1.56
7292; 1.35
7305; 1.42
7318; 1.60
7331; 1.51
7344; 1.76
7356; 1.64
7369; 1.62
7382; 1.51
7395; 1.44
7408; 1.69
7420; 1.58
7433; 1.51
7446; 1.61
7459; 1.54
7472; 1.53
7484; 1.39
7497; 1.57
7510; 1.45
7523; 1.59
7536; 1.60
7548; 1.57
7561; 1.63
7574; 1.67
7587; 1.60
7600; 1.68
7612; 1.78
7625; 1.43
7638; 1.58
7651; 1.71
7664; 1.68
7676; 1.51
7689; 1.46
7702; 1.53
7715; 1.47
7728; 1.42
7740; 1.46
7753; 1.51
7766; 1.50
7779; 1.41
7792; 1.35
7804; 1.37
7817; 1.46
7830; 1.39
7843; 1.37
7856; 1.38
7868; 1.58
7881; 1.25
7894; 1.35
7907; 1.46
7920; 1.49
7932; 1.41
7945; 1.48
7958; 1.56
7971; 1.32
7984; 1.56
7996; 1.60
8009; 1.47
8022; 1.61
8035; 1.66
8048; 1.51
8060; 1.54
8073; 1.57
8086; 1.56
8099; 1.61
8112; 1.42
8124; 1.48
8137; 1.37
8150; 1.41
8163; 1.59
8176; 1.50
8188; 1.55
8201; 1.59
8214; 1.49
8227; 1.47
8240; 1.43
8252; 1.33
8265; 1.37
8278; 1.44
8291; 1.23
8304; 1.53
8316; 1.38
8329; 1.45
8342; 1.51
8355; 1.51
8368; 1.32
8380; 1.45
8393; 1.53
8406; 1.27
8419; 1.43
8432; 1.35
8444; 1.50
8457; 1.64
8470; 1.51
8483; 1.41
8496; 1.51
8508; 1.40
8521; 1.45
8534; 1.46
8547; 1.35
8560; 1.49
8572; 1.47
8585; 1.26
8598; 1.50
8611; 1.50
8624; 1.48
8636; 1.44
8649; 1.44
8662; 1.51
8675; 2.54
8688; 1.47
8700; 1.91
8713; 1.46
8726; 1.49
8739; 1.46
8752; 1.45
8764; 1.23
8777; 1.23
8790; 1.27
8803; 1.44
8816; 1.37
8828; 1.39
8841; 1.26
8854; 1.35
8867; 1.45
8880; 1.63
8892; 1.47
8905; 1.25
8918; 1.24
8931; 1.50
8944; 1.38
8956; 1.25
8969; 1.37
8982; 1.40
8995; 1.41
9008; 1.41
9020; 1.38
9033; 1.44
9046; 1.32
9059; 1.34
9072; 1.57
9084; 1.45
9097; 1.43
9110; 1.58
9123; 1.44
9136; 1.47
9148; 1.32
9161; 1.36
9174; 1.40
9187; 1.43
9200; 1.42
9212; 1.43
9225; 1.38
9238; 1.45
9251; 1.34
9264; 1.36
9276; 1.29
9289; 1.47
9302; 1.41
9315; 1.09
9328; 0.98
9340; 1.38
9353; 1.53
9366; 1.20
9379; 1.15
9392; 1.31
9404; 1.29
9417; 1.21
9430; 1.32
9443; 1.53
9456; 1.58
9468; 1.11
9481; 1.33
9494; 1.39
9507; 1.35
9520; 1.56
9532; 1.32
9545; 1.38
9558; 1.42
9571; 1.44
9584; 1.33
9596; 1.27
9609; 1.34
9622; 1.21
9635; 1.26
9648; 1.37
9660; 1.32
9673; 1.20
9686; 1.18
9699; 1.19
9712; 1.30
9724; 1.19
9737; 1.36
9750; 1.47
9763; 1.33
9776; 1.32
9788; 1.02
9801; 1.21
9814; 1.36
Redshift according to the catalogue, 0.321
